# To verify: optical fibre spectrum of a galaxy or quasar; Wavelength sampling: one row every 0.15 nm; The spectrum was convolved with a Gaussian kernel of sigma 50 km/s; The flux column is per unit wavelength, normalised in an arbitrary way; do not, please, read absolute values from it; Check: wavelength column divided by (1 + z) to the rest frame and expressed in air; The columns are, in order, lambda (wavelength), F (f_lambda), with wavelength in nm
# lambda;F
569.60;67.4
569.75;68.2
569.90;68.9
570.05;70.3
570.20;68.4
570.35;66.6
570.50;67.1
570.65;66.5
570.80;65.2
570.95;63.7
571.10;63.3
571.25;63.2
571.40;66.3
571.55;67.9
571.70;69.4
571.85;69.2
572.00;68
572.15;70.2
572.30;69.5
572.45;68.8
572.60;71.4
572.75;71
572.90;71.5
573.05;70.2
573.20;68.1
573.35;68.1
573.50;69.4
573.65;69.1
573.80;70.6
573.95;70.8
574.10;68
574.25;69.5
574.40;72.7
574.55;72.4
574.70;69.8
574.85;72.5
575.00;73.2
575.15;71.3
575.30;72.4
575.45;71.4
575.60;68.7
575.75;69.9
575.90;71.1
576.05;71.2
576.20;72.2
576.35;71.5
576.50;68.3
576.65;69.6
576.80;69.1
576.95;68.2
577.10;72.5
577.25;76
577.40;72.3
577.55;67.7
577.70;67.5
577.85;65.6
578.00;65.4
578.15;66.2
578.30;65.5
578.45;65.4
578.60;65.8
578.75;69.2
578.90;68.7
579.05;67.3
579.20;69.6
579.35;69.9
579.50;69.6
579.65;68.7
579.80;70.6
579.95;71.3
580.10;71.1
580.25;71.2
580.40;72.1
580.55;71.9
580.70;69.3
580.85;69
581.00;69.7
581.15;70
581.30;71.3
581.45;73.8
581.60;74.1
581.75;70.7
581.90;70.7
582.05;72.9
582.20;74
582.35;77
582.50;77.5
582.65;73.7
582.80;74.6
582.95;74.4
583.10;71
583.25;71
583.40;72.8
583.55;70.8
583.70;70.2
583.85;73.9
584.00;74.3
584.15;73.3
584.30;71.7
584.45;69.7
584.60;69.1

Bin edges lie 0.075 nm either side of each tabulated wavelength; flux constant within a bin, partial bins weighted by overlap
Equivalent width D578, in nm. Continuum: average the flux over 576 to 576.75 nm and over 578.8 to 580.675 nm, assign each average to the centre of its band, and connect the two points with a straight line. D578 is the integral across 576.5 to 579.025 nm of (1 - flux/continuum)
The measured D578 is 0.07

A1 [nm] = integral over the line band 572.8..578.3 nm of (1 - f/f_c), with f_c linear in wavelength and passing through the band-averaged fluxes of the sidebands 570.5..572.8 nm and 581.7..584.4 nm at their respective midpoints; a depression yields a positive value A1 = -0.05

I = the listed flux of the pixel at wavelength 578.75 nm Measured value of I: 69.2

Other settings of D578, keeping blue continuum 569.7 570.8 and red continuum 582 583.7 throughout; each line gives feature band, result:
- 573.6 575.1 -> -0.03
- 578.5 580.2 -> 0.06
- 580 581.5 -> 0.03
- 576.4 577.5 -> 0.00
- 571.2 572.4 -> 0.01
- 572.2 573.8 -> -0.02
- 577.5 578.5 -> 0.07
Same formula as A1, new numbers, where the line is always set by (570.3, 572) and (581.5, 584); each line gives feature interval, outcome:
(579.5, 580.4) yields 0.01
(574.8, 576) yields -0.04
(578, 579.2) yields 0.06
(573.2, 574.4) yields -0.03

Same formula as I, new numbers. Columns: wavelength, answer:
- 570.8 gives 65.2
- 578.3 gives 65.5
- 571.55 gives 67.9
